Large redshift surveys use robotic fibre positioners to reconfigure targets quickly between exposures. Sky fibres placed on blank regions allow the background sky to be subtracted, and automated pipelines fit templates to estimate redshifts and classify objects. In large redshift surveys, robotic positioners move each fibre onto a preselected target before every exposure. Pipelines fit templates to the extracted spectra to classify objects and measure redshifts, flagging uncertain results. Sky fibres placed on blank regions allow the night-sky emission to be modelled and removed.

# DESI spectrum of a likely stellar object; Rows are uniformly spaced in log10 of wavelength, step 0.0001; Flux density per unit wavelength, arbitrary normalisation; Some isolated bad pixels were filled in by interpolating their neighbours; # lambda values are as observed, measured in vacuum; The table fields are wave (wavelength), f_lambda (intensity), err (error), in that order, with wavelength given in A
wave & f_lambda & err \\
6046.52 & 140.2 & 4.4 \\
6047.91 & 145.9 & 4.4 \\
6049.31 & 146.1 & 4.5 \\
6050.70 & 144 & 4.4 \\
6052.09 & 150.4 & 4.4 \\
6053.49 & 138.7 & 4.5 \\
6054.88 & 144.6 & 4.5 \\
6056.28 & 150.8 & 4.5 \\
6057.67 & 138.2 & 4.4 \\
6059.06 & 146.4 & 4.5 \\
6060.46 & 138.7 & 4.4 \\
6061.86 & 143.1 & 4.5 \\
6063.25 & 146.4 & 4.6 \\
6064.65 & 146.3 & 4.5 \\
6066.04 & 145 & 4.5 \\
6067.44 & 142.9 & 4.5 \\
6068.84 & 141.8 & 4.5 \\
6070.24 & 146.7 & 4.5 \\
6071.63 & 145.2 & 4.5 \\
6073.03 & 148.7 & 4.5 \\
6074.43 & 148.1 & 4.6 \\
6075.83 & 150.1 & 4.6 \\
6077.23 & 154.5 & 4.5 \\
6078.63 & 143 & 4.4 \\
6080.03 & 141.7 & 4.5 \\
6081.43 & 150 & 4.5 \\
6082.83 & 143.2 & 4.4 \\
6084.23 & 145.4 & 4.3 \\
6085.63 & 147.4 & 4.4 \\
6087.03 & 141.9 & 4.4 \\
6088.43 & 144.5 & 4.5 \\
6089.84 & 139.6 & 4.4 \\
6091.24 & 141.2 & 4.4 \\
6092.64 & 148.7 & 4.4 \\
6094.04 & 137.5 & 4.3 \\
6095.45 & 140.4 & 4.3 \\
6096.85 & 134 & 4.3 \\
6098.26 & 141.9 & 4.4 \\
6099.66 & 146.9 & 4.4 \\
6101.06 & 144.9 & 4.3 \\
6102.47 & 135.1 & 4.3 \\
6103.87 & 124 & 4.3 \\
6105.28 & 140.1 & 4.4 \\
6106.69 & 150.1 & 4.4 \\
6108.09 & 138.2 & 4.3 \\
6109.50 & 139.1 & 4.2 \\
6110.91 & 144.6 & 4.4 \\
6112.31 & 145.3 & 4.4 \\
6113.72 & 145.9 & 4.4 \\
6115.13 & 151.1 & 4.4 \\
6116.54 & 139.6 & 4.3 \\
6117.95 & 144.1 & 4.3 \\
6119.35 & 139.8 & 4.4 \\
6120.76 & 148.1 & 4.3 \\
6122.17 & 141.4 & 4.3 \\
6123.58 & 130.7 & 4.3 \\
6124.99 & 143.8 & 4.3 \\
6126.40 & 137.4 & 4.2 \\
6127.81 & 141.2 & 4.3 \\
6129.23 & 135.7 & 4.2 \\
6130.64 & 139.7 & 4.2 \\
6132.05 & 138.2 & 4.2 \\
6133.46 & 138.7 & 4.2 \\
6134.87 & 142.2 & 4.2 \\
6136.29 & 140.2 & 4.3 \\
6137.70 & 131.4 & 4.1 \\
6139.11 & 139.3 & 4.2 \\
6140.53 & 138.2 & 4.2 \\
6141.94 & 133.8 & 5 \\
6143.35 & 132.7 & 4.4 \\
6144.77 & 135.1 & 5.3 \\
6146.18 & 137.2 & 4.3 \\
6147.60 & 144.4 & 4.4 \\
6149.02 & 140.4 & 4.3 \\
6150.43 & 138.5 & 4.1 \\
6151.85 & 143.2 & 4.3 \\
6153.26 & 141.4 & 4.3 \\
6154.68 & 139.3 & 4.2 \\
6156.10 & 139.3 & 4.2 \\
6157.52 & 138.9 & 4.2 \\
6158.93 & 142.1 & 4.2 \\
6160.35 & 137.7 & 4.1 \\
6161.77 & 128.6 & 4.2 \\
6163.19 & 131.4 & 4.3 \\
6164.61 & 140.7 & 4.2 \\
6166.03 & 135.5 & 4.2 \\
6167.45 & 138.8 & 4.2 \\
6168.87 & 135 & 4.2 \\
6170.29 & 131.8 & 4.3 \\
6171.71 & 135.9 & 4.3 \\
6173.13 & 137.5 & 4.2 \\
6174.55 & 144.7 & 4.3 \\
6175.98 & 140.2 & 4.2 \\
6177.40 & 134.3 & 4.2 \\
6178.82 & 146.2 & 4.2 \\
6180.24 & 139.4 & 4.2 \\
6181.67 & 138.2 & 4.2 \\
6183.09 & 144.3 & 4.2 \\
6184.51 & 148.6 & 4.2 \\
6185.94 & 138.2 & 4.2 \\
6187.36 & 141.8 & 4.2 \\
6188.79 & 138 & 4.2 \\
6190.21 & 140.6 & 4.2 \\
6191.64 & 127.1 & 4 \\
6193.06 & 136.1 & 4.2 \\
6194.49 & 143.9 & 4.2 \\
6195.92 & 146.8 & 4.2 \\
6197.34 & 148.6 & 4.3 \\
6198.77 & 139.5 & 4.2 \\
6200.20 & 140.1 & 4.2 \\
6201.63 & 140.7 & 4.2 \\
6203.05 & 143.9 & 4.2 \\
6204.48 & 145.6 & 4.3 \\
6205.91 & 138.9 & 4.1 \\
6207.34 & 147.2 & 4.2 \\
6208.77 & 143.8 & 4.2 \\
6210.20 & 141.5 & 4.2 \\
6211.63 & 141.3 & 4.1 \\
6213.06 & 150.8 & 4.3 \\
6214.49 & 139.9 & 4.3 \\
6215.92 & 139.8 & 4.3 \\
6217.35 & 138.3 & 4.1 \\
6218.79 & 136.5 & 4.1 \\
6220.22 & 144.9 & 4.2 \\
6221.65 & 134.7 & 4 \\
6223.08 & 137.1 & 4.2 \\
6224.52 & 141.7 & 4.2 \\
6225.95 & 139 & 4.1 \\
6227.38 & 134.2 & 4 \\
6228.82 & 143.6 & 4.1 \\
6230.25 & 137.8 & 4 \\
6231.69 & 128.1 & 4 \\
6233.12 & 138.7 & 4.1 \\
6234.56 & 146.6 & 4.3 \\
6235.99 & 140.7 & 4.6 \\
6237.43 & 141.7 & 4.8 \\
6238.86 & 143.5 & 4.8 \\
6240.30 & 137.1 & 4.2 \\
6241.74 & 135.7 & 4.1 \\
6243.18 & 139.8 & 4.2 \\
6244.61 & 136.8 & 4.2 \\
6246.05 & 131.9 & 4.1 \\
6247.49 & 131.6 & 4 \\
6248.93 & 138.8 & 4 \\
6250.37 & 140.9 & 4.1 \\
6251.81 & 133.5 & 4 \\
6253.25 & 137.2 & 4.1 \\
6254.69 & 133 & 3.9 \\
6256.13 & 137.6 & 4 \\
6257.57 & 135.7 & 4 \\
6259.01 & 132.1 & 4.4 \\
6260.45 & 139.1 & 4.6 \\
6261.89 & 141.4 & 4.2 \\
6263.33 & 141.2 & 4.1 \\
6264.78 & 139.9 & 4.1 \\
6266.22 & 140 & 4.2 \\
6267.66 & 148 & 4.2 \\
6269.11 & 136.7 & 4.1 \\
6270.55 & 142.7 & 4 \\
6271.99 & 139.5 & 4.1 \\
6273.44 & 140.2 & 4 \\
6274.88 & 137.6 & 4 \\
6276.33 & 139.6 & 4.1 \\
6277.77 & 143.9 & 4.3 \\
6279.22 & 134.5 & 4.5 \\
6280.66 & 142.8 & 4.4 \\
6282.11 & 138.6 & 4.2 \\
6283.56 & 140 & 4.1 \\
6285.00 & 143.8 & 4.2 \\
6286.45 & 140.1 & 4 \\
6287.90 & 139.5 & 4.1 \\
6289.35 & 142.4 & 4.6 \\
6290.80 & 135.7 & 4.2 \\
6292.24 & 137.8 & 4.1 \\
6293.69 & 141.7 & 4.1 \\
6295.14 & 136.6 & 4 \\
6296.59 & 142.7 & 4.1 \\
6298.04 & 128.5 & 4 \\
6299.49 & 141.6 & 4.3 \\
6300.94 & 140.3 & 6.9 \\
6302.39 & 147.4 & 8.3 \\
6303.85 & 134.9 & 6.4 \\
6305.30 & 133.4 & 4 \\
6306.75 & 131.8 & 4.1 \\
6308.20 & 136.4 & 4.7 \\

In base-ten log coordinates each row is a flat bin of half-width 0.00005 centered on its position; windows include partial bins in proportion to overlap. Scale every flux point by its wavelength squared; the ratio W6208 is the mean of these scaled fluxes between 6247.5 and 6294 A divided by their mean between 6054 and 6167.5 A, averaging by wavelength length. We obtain 1.04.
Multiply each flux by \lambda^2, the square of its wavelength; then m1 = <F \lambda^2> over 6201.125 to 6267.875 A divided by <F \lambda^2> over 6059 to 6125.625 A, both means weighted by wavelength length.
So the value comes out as 1.0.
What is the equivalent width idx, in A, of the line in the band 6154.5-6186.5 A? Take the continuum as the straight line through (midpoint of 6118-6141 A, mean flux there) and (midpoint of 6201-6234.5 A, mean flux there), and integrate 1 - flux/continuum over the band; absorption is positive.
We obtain 0.30 A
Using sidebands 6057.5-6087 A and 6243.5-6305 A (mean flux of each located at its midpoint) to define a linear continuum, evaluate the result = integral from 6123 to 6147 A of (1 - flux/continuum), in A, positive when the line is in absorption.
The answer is 1.0 A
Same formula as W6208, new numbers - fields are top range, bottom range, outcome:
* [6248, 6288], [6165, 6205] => 1.02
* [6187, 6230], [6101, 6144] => 1.04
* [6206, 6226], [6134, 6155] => 1.04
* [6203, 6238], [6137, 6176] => 1.04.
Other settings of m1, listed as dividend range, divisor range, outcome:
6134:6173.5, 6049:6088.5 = 0.97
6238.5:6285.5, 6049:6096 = 1.02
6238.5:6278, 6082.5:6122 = 1.02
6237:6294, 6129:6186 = 1.04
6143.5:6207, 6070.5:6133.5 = 1.00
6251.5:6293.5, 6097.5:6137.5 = 1.04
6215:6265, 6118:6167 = 1.03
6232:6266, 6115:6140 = 1.03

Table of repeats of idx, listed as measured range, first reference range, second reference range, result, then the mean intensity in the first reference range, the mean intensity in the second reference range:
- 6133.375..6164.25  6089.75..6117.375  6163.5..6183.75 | 0.4 A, 141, 139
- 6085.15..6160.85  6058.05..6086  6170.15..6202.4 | 1.6 A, 146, 140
